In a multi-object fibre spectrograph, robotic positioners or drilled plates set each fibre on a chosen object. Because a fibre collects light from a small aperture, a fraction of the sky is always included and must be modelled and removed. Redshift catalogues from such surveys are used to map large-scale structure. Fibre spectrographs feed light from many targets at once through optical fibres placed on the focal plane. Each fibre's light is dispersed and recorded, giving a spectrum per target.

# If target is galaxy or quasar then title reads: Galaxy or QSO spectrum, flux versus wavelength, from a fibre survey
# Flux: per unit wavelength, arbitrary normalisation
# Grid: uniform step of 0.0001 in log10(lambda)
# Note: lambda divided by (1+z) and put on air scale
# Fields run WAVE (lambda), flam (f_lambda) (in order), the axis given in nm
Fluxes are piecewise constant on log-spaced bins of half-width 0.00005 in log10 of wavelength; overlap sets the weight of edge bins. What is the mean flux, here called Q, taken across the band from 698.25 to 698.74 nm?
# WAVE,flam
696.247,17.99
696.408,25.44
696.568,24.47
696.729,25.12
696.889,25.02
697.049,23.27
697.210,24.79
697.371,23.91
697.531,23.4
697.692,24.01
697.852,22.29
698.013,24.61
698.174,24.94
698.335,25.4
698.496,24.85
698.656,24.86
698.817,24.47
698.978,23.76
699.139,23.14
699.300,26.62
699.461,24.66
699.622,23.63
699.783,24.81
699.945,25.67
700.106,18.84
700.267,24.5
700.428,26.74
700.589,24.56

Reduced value 25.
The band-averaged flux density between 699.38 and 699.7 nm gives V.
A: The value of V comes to 24.2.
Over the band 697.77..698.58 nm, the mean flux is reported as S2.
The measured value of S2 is 24.4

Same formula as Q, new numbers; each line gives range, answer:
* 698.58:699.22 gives 24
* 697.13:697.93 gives 23.7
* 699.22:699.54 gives 25.6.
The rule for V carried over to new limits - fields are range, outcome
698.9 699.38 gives 24.5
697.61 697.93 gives 23.2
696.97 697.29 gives 24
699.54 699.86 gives 24.2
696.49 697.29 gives 24.5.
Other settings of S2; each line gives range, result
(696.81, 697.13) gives 24.1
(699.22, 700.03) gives 25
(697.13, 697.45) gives 24.3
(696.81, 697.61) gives 24.1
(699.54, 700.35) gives 23.5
